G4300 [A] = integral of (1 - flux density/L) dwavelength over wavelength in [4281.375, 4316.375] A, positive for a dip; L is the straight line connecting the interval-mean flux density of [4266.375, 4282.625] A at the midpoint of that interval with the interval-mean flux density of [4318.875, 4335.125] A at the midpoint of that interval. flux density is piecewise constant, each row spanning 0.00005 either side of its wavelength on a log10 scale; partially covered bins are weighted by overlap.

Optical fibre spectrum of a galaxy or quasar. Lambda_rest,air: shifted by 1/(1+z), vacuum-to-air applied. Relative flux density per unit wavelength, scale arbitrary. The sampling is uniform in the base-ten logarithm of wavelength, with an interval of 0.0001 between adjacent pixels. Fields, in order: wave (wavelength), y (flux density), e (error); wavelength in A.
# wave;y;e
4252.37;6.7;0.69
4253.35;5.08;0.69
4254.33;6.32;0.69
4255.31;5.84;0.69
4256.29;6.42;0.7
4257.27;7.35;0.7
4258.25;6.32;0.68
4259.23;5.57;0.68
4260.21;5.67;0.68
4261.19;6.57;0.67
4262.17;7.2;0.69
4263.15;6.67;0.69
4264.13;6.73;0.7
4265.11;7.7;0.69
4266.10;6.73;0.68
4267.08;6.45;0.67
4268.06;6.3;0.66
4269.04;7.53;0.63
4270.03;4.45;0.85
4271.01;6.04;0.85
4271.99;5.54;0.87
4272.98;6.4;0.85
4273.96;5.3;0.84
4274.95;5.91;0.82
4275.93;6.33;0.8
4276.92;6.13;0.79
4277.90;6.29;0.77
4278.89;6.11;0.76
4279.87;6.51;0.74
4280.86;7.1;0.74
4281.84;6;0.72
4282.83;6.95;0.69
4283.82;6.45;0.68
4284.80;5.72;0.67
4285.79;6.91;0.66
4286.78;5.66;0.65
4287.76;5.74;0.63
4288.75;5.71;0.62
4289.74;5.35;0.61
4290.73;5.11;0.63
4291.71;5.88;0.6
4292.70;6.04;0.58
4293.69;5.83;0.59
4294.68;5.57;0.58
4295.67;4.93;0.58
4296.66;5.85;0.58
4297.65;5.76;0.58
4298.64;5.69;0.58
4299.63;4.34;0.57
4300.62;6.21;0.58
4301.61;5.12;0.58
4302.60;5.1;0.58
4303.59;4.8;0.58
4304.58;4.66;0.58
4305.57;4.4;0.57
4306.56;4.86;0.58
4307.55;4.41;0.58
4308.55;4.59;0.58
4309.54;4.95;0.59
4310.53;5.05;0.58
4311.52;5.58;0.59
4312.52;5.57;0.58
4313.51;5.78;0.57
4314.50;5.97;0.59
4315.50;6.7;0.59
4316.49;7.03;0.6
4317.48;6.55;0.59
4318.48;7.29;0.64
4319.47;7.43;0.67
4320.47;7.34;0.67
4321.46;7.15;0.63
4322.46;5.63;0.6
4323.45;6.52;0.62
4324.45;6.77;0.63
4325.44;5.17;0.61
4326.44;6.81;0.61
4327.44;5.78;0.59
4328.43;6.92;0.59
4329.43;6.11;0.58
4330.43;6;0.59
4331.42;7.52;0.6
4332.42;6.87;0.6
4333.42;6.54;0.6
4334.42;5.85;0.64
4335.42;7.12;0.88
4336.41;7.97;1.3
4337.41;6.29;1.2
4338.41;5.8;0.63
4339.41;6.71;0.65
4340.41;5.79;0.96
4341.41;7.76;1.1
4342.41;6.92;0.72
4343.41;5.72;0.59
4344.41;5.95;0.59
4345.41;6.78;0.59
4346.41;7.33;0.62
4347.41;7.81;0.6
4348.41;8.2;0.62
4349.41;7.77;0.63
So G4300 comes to 4.4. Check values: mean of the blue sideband 6.17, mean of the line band 5.54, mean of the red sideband 6.54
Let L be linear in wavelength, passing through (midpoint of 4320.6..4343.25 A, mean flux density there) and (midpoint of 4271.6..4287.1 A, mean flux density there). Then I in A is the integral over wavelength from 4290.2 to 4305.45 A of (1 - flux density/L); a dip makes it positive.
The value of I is 2.3 A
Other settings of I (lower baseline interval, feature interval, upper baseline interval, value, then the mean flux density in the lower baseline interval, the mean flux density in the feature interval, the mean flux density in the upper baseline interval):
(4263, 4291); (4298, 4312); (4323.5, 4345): 3.0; 6.2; 4.99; 6.49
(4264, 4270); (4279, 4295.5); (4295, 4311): -0.6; 6.72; 6.01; 5.05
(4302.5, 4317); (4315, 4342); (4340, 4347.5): -2.6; 5.31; 6.65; 6.71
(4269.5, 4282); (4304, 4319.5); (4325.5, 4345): 1.7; 6.01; 5.62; 6.52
